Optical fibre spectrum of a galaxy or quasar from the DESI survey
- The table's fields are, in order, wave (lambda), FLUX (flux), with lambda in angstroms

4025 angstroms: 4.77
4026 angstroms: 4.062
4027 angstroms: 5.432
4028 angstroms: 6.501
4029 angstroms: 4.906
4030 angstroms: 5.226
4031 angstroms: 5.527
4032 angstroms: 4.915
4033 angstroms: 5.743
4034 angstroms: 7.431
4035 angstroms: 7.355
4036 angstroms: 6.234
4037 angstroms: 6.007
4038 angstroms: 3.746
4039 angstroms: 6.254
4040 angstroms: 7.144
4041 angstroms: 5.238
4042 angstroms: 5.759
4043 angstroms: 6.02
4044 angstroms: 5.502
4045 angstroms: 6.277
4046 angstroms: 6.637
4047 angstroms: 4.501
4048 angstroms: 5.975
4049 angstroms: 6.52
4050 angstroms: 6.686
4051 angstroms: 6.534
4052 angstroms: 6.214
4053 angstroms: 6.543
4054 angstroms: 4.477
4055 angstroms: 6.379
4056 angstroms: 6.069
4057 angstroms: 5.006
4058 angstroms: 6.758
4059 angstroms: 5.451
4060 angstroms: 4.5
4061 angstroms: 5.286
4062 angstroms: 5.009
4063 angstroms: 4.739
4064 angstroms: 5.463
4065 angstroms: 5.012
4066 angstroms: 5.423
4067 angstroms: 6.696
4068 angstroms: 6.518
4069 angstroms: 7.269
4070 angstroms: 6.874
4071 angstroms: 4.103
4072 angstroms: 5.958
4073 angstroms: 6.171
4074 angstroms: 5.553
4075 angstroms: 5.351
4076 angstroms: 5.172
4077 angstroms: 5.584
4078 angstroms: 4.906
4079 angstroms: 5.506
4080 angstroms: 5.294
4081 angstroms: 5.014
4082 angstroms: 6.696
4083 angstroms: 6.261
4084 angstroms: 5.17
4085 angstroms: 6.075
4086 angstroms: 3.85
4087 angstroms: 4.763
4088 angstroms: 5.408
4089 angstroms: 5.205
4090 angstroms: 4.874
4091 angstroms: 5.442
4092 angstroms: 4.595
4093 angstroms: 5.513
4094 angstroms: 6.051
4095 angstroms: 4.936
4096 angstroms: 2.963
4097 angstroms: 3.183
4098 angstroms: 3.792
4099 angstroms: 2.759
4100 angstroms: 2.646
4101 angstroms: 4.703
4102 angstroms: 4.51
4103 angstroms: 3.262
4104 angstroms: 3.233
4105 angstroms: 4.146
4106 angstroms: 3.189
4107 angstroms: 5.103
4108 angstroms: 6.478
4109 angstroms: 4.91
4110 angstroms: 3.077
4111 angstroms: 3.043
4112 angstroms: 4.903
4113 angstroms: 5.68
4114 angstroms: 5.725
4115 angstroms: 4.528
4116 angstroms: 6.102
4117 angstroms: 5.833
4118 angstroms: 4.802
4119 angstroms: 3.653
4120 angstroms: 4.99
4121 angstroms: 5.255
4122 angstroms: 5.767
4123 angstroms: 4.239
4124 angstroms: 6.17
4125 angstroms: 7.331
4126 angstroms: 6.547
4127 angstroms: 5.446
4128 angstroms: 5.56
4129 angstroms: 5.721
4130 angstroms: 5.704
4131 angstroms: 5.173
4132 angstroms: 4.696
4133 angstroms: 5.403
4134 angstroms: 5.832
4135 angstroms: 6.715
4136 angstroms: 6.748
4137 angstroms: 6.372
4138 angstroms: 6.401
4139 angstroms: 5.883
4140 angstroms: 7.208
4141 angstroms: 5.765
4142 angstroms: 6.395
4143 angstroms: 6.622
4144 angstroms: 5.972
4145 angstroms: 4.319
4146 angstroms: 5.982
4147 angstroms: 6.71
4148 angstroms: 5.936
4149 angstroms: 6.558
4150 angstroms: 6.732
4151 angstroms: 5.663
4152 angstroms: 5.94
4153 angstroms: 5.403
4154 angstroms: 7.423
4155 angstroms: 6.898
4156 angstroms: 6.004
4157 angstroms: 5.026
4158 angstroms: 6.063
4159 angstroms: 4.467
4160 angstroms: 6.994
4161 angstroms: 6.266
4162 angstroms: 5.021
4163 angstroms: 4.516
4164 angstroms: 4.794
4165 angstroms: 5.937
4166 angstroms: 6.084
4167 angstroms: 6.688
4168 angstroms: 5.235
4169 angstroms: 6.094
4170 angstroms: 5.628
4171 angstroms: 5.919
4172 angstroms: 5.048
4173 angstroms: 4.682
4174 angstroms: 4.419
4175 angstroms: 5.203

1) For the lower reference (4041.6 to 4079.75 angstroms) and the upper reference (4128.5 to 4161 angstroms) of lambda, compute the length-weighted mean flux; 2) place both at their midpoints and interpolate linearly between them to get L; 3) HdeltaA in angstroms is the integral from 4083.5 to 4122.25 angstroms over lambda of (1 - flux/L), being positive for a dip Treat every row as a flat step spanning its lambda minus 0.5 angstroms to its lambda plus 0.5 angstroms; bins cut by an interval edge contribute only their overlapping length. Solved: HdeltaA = 8.4 angstroms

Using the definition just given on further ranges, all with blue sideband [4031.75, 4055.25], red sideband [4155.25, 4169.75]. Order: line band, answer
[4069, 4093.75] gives 2.0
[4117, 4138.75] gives 0.5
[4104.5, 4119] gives 2.6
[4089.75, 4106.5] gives 5.0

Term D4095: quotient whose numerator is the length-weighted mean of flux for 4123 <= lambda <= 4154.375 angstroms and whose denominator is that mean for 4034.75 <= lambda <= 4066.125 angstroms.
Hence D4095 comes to 1.05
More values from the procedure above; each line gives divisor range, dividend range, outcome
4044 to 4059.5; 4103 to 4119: 0.77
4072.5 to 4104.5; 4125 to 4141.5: 1.24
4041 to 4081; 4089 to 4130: 0.84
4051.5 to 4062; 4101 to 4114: 0.77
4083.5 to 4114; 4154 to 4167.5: 1.30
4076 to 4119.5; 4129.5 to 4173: 1.25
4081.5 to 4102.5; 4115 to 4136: 1.17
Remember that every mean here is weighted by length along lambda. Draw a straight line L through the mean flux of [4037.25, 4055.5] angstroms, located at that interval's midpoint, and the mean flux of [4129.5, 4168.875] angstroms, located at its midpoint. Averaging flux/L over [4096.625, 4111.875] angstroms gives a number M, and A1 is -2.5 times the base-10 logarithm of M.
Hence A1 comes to 0.45 mag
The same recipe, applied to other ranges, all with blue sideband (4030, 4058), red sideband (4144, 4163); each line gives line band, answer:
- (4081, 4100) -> 0.23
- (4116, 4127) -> 0.09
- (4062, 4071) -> 0.02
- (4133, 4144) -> -0.07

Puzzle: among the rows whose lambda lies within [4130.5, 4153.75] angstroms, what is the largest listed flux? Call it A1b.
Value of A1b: 7.208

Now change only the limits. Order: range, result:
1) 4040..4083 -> 7.269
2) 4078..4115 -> 6.696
